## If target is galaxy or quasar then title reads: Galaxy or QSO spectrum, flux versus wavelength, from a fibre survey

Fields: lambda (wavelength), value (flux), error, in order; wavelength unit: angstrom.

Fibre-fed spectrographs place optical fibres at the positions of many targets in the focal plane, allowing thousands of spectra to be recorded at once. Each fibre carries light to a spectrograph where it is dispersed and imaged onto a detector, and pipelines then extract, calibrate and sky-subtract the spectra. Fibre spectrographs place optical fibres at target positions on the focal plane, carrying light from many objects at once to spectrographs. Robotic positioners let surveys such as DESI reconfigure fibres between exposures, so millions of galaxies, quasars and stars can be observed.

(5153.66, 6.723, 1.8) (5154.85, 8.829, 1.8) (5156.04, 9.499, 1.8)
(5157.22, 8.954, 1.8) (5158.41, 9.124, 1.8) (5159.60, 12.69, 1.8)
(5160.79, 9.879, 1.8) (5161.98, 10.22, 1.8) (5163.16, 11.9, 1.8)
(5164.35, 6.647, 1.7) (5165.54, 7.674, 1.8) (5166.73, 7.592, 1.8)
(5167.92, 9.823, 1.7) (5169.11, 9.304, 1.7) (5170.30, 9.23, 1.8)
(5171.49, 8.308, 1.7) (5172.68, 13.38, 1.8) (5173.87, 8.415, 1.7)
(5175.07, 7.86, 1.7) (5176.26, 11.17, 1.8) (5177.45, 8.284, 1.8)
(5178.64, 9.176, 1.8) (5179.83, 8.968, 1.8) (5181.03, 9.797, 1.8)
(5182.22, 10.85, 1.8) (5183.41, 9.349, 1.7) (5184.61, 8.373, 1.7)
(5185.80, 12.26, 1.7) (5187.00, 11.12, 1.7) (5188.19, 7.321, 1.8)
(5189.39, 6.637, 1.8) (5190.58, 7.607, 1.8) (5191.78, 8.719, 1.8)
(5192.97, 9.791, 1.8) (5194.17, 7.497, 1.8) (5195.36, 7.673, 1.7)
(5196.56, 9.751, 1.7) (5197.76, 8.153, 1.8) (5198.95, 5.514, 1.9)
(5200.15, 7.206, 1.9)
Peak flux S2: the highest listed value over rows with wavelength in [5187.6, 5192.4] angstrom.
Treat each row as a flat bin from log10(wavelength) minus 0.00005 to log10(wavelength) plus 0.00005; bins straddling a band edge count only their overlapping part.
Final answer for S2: 8.719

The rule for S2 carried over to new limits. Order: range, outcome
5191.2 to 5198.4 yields 9.791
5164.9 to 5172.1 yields 9.823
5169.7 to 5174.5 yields 13.38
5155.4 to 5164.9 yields 12.69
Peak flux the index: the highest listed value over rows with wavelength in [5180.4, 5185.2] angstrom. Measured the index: 10.85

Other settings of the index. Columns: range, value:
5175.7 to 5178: 11.17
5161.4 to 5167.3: 11.9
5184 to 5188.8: 12.26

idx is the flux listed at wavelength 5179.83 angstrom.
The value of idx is 8.968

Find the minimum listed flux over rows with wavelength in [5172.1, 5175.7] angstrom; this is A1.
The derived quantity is 7.86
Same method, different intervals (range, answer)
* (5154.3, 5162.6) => 8.829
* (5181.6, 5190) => 6.637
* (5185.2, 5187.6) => 11.12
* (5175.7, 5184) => 8.284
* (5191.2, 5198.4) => 7.497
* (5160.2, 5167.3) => 6.647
